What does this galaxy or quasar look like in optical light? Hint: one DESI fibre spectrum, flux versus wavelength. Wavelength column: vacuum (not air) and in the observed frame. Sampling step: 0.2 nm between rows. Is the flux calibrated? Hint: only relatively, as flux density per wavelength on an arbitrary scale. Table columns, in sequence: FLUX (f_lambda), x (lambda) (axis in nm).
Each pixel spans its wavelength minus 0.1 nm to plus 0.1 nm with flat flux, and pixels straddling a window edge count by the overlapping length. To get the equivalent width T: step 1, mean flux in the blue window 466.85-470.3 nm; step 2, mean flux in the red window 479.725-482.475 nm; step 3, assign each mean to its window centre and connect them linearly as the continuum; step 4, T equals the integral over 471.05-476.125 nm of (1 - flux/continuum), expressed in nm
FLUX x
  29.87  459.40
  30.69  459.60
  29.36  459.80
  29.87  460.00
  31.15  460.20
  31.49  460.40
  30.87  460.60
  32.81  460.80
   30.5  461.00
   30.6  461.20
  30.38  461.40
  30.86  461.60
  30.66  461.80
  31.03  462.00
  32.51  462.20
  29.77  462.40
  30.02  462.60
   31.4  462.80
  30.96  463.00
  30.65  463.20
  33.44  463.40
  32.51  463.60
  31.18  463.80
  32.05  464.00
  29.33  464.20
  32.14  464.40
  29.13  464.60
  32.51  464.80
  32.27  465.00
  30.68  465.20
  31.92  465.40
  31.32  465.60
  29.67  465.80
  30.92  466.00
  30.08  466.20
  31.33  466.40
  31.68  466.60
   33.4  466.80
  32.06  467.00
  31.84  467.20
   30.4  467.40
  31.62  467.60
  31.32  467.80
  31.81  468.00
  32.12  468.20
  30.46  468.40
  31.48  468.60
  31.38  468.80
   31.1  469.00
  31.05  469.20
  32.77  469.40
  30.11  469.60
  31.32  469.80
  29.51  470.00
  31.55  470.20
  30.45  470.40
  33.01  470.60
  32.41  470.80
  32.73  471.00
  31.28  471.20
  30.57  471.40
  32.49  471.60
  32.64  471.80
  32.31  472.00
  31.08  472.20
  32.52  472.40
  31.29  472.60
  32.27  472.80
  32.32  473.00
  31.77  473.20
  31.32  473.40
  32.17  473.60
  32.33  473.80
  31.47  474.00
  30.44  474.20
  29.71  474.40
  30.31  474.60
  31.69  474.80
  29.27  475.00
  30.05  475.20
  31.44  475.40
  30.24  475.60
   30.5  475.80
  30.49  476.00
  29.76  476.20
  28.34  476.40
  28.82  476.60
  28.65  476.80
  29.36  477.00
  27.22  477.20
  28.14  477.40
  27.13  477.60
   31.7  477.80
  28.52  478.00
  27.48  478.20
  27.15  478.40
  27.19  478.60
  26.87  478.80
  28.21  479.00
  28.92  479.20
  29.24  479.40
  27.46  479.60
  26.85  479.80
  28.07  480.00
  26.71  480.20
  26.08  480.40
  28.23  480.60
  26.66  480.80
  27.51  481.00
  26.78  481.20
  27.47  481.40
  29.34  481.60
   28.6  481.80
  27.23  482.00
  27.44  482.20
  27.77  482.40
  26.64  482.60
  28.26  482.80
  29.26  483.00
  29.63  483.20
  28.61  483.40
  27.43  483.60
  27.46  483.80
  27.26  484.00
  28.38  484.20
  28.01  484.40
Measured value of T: -0.26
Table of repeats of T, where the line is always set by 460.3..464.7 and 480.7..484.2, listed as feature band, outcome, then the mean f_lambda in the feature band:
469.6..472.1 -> -0.16 nm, 31.6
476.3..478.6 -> 0.03 nm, 28.4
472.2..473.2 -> -0.09 nm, 32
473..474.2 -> -0.10 nm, 31.7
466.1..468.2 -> -0.09 nm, 31.6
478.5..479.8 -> 0.02 nm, 27.9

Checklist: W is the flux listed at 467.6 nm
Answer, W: 31.62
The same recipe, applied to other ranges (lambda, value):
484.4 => 28.01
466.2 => 30.08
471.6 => 32.49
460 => 29.87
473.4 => 31.32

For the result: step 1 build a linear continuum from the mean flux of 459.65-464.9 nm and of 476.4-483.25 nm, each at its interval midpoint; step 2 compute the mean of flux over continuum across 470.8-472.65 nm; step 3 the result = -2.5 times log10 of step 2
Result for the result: -0.09 mag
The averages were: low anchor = 31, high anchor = 28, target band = 31.9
